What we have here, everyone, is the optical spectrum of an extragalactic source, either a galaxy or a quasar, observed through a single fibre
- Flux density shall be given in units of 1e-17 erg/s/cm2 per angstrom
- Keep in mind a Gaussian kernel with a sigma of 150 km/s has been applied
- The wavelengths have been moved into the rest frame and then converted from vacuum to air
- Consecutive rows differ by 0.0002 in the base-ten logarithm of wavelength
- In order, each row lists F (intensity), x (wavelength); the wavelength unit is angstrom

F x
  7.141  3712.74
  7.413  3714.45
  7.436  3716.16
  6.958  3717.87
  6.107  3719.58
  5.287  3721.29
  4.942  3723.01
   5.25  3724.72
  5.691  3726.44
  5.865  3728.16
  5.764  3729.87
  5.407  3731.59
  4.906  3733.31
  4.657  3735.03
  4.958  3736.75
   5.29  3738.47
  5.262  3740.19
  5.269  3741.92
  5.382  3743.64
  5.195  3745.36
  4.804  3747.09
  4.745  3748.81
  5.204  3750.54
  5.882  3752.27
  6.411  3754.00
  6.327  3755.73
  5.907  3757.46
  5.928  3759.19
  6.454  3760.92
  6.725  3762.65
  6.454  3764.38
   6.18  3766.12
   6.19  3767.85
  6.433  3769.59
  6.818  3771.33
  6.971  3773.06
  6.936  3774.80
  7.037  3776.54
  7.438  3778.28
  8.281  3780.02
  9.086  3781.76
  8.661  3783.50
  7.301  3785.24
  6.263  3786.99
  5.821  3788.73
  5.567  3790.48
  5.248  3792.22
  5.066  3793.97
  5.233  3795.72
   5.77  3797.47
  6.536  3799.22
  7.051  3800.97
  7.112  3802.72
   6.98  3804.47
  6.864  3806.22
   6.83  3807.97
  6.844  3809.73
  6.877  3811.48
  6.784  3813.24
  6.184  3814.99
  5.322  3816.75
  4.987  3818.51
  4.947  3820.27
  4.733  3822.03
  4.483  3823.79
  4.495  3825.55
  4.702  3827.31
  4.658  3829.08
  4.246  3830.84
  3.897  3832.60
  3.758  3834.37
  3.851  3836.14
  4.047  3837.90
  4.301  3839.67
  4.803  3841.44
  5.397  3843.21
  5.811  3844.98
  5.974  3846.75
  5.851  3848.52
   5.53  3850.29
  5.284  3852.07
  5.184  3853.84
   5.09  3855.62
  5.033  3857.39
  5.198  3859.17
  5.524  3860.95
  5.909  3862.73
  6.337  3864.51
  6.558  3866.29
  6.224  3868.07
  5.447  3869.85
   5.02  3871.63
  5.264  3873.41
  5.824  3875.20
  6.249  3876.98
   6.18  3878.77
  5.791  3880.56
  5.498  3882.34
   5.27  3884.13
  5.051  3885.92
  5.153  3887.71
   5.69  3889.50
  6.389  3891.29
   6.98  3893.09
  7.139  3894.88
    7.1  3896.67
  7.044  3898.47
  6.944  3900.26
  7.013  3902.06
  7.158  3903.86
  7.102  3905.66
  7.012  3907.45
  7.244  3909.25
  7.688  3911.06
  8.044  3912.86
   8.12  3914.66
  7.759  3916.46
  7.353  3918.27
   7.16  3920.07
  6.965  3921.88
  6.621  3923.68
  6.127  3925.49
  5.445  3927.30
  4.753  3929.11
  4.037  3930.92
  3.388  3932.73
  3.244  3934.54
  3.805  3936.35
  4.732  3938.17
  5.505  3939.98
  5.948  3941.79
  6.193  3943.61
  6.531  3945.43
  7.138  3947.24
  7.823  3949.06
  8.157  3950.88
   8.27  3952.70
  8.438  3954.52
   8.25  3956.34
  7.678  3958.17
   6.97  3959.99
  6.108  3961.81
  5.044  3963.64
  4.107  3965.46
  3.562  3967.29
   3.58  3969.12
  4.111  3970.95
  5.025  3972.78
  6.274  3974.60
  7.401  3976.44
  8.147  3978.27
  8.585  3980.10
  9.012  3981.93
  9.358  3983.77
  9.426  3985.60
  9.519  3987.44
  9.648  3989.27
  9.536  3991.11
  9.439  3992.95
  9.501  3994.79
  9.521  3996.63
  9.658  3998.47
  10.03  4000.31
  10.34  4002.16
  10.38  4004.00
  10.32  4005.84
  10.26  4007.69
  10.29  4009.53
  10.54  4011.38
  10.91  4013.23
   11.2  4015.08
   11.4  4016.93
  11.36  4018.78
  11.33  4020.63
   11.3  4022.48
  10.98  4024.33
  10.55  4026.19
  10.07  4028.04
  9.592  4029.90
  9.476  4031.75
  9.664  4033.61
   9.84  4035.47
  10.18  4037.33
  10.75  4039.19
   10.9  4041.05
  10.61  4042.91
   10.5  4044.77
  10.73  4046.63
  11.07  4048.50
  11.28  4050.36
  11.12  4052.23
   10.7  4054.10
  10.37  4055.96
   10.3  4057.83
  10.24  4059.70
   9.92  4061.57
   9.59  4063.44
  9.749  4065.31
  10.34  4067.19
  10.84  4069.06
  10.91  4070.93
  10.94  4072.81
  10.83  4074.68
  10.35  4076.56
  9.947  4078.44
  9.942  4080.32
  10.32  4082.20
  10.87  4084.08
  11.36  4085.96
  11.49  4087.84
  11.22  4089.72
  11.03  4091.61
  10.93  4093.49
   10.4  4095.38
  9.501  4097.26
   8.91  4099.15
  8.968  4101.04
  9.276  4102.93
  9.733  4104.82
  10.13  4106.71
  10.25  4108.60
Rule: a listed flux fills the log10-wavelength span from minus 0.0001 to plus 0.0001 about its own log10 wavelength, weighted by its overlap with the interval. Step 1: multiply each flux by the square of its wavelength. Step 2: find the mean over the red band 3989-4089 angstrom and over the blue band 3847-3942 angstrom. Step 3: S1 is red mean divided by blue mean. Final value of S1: 1.87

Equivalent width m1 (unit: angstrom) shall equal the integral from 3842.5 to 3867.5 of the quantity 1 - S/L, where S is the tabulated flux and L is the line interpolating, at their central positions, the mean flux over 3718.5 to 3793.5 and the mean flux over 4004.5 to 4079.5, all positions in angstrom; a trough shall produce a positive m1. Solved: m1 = 6.5 angstrom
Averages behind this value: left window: 6.05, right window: 10.5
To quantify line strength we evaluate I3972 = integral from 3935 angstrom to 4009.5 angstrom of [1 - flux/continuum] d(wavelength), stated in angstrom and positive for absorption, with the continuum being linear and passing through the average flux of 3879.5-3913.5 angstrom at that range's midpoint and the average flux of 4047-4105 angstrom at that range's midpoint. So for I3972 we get 6.0 angstrom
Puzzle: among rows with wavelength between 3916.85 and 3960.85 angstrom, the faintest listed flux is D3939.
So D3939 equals 3.244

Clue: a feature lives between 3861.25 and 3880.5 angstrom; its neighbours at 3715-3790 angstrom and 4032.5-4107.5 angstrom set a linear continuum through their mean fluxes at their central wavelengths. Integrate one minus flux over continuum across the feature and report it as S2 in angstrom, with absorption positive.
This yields 4.6 angstrom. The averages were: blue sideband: 6.14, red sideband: 10.4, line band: 5.88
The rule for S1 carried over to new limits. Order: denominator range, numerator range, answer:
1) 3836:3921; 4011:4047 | 1.87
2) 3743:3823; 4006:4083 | 1.91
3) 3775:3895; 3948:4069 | 1.75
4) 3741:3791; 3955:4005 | 1.36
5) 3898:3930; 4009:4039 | 1.60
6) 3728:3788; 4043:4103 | 1.98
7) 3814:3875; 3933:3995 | 1.43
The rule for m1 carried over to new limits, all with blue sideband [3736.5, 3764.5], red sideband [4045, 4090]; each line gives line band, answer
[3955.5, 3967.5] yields 3.8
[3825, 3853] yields 8.9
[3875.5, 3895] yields 4.7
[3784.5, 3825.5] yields 3.1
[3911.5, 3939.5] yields 8.3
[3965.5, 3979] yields 5.6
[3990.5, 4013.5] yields -1.1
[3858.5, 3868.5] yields 2.0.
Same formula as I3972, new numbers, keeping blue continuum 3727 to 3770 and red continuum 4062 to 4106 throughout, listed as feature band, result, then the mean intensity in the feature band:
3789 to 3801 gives 1.2 angstrom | 5.69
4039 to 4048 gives -0.9 angstrom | 10.7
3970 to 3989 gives 2.4 angstrom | 7.75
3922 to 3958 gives 9.8 angstrom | 6.08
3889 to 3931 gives 5.5 angstrom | 6.85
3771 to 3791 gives -3.7 angstrom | 7.22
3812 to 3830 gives 4.0 angstrom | 5.16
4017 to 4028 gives -1.8 angstrom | 11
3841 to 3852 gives 2.3 angstrom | 5.57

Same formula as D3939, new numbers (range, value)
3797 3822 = 4.947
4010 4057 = 9.476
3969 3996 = 3.58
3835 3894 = 3.851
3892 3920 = 6.944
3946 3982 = 3.562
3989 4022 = 9.439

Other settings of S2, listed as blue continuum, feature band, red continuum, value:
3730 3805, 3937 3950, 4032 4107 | 3.6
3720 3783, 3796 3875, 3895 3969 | 8.9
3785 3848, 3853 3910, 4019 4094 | 6.7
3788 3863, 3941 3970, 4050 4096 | 5.8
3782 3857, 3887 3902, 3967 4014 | 0.8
